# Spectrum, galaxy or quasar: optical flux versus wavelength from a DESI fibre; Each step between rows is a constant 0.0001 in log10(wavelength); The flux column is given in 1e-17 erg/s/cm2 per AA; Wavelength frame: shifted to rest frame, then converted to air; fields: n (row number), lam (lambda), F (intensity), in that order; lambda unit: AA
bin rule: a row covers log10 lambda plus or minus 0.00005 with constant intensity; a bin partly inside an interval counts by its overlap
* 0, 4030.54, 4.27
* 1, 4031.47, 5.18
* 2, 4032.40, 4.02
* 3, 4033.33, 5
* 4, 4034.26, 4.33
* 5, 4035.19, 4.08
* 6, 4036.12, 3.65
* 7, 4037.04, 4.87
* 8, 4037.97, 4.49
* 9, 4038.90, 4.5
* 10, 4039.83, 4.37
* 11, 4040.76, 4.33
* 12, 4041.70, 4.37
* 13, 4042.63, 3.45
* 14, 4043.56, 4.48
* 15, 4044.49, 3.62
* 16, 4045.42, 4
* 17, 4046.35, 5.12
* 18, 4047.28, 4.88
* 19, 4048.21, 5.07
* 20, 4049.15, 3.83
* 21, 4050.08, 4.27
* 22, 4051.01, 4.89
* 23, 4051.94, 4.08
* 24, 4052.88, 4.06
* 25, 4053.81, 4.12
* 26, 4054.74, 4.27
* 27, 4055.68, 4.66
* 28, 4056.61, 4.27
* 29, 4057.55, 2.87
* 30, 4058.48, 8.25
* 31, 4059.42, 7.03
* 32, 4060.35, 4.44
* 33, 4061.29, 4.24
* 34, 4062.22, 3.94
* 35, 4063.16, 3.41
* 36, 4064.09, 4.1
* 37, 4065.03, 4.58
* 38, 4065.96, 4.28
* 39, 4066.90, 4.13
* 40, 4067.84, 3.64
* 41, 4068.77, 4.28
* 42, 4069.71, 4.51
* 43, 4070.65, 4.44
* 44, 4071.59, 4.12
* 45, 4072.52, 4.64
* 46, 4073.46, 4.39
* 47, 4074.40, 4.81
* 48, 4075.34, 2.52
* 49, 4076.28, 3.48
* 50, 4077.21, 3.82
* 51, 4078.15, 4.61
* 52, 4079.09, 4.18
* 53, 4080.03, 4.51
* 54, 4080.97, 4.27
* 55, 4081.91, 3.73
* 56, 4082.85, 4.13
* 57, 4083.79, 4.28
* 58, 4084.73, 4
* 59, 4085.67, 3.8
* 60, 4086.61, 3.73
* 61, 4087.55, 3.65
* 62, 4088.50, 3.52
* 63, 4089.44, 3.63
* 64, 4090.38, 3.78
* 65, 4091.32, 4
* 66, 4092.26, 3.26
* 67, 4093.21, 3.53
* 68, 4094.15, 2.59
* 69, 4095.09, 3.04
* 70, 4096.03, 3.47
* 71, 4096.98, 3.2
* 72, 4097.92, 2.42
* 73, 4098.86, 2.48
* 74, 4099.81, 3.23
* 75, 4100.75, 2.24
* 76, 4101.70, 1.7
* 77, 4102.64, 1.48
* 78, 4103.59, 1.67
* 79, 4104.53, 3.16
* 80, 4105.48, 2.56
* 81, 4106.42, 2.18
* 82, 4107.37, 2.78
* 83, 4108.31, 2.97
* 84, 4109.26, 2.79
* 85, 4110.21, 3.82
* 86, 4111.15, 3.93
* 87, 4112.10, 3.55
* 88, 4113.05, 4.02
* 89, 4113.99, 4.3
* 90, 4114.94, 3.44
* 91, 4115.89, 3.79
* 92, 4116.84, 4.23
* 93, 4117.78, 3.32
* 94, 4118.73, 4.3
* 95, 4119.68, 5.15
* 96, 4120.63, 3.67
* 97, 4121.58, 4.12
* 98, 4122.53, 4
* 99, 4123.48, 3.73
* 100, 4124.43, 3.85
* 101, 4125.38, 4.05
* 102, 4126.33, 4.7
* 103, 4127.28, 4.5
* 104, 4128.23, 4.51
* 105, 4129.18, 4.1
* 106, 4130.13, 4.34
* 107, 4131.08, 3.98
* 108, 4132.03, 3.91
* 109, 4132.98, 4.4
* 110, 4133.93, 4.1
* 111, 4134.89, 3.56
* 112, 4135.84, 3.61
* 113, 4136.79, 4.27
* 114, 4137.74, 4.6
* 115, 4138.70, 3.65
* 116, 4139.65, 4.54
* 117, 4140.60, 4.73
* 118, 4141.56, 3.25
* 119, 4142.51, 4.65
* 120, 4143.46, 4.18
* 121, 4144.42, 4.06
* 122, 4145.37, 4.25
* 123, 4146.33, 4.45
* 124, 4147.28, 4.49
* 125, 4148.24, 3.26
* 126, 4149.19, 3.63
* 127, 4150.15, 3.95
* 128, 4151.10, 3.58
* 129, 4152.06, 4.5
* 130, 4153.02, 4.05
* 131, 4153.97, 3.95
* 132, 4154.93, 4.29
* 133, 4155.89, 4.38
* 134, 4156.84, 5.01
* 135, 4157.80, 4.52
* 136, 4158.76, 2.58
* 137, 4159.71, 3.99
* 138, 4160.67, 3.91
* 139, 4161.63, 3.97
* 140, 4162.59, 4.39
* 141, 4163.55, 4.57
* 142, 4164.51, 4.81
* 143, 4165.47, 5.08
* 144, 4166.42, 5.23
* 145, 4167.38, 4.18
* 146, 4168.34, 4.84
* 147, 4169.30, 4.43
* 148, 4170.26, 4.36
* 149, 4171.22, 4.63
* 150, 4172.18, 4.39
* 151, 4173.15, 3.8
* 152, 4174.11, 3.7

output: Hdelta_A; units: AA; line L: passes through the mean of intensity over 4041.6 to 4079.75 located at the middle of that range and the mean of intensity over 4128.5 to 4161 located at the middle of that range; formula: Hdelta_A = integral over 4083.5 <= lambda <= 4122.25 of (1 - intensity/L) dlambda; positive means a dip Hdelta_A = 8.1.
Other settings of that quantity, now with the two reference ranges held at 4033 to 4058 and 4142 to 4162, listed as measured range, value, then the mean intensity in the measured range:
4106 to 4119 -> 2.0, 3.52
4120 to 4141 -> -0.1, 4.14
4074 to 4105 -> 6.0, 3.39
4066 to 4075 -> -0.1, 4.3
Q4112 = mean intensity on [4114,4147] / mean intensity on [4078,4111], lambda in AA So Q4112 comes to 1.26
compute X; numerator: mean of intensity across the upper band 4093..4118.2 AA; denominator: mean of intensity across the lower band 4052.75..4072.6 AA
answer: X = 0.7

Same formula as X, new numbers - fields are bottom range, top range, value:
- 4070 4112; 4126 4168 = 1.23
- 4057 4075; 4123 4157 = 0.92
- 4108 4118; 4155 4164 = 1.13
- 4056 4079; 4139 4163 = 0.94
